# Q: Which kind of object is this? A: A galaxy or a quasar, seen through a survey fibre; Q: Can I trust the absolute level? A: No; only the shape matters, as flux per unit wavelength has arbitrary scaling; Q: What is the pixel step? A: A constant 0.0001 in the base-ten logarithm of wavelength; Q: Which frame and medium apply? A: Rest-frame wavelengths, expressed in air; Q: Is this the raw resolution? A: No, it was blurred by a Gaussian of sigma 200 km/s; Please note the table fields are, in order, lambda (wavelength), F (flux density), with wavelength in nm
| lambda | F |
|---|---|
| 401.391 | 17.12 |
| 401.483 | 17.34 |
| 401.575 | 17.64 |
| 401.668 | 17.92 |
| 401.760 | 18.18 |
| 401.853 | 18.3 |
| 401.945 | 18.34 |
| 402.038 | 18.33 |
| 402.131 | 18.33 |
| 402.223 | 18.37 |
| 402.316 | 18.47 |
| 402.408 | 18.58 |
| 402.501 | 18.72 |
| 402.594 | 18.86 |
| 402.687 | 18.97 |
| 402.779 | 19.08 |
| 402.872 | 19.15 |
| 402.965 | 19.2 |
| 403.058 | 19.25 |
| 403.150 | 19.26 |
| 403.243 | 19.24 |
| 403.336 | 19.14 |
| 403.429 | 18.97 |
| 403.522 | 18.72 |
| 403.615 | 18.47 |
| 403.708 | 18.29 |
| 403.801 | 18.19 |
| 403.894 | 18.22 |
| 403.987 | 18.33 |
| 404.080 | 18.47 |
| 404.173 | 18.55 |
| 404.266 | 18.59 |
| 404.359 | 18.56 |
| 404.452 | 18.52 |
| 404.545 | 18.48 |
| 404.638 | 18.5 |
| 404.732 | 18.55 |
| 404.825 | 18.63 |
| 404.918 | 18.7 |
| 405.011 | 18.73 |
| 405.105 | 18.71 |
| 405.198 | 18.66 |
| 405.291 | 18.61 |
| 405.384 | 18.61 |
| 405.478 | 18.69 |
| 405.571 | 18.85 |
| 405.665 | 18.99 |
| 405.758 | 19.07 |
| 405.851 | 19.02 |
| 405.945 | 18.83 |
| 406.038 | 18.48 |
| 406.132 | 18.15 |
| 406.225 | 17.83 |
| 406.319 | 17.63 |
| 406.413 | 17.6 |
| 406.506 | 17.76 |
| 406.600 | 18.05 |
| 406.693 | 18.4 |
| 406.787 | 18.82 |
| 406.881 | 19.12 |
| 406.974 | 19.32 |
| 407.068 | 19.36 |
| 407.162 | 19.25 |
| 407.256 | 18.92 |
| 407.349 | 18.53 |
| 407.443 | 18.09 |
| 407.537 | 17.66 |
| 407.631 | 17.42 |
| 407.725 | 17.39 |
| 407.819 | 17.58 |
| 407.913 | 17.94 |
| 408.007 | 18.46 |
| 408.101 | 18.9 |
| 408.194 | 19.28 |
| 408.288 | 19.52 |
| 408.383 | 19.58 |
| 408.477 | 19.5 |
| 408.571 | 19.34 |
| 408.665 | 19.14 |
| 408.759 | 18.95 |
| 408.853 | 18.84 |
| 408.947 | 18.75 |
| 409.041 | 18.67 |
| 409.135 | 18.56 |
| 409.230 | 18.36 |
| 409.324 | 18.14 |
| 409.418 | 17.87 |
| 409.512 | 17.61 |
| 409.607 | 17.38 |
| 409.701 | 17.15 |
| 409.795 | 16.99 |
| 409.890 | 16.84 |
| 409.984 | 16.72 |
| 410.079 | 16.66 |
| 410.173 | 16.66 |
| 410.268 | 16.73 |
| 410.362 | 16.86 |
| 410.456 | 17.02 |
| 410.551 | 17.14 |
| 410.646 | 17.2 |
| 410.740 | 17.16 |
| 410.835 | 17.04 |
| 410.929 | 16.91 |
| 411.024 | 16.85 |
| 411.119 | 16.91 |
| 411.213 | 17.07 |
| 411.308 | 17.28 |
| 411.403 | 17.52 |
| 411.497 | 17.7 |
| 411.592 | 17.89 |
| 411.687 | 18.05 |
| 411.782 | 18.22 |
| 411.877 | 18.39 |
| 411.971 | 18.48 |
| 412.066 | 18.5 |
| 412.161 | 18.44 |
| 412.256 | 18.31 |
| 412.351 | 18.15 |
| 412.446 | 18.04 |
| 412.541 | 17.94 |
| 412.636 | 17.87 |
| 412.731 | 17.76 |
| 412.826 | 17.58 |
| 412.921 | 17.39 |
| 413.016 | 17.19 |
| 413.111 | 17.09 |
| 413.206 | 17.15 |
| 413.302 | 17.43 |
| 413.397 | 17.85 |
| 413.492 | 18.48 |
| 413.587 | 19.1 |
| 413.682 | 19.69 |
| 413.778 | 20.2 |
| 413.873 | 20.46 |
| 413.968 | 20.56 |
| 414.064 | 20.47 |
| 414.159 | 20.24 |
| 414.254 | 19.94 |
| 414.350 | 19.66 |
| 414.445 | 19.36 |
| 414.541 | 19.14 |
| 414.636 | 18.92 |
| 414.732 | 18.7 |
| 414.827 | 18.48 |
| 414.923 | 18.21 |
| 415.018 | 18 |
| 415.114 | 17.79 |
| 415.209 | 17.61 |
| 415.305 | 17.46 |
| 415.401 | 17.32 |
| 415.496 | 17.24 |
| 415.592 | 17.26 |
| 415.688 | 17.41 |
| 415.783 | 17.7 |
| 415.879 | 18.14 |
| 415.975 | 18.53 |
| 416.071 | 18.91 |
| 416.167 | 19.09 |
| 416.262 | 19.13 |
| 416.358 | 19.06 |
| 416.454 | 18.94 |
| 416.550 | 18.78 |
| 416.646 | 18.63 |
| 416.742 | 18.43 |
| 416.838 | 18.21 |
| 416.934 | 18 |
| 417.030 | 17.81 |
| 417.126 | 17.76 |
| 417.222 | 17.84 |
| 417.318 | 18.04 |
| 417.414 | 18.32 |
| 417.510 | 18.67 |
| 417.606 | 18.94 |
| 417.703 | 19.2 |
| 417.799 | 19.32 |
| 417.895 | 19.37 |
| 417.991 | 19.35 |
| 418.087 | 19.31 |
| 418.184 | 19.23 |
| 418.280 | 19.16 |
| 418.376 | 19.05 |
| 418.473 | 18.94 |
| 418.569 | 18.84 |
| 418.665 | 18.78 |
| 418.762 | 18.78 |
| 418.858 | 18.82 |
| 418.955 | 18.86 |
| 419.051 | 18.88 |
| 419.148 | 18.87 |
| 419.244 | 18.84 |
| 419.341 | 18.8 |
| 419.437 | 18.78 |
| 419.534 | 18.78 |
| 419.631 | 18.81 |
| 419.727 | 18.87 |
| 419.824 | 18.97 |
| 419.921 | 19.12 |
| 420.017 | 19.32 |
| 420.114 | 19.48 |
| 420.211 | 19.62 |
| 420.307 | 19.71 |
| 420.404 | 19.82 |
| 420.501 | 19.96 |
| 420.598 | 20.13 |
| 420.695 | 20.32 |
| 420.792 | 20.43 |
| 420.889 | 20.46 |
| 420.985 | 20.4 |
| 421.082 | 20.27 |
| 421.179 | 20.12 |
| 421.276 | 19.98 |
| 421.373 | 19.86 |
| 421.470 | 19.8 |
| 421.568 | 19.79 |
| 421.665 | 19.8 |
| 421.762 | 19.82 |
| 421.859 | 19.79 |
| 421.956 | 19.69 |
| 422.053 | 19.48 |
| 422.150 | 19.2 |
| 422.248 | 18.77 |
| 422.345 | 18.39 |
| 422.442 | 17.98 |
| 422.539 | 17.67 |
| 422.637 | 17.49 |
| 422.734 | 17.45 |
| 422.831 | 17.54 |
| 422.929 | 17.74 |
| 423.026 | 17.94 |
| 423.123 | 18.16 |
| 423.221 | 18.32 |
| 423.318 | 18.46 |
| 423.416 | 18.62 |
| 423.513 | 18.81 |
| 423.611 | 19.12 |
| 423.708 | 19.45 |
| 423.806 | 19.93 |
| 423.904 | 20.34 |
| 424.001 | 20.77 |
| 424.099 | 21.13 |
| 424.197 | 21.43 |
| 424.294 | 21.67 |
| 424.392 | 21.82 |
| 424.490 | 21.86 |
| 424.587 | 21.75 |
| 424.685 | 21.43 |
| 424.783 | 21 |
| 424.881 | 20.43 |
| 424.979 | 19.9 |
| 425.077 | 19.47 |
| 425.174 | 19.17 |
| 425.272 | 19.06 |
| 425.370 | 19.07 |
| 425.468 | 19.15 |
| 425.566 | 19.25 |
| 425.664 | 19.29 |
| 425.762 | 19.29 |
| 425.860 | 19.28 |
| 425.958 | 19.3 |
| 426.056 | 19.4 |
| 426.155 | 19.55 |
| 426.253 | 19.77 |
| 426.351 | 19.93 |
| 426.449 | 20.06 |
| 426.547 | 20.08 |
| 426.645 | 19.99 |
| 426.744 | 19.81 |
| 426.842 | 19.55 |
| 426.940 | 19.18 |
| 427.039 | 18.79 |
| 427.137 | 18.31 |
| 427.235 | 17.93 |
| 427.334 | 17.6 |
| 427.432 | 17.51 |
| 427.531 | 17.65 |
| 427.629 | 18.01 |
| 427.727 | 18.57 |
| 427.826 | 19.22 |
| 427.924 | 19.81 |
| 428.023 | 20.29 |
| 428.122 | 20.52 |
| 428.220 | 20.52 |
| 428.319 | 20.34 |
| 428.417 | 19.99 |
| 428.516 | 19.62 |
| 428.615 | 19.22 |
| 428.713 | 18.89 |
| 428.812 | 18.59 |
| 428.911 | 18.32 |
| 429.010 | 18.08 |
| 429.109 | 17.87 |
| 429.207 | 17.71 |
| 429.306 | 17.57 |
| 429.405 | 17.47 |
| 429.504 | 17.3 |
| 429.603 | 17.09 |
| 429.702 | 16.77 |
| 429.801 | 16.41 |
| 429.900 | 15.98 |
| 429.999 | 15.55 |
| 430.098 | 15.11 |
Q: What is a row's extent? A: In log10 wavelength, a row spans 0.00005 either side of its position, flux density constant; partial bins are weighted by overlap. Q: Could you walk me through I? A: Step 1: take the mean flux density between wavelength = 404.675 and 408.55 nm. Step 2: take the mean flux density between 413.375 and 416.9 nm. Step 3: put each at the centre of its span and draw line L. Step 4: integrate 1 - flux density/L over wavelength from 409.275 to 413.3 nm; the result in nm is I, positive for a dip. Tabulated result 0.26 nm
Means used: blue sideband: 18.6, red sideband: 18.7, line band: 17.5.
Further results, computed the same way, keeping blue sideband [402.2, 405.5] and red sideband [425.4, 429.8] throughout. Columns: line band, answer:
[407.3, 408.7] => 0.01 nm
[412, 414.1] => 0.04 nm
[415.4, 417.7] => 0.06 nm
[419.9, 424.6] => -0.18 nm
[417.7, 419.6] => -0.02 nm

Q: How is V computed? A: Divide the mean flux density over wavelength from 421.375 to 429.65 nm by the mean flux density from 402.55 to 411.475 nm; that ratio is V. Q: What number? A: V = 1.05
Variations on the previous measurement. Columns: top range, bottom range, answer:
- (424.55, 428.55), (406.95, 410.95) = 1.08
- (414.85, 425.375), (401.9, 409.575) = 1.03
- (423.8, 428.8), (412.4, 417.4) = 1.07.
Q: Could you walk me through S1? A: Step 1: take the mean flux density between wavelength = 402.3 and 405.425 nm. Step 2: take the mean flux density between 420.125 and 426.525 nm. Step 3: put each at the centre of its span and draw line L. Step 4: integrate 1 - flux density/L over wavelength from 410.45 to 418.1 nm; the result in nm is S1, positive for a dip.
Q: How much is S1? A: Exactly 0.36 nm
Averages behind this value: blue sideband 18.7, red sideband 19.6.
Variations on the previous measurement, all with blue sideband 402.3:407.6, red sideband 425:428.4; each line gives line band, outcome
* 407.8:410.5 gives 0.10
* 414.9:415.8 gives 0.06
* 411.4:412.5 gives 0.04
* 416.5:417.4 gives 0.04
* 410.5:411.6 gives 0.09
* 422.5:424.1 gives 0.04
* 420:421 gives -0.05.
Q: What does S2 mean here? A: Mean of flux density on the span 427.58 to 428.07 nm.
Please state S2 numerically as 19.2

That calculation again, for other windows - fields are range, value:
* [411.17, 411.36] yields 17.1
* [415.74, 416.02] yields 18.1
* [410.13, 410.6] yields 16.9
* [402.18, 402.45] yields 18.5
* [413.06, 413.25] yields 17.1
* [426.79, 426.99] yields 19.4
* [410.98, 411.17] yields 16.9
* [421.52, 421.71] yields 19.8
